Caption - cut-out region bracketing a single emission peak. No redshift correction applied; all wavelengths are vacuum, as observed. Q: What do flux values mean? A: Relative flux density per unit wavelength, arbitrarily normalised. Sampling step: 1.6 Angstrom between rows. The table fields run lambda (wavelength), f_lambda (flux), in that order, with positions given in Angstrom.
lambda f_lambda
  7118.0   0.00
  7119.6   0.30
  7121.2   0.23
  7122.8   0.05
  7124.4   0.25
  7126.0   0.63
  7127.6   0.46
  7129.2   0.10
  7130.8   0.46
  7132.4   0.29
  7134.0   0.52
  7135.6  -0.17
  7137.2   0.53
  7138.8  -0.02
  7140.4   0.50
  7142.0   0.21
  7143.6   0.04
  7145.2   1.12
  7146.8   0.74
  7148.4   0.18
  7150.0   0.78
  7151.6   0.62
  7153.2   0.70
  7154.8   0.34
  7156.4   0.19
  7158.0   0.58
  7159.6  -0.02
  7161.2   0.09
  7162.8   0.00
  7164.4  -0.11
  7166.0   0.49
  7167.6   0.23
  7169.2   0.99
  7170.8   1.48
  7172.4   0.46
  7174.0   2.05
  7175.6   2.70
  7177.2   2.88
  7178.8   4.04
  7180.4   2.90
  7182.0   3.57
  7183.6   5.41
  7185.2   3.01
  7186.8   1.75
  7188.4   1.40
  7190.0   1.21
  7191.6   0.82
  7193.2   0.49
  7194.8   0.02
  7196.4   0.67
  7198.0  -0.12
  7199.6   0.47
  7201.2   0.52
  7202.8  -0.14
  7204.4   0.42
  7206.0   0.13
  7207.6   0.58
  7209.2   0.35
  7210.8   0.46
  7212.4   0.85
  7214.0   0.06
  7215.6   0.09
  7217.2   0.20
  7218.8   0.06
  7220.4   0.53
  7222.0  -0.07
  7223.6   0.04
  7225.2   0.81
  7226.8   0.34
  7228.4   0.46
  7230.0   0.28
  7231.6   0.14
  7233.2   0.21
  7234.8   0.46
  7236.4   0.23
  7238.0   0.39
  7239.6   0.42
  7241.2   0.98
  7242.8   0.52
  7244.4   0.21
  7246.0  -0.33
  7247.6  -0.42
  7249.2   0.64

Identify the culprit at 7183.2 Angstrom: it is [O II] 3727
